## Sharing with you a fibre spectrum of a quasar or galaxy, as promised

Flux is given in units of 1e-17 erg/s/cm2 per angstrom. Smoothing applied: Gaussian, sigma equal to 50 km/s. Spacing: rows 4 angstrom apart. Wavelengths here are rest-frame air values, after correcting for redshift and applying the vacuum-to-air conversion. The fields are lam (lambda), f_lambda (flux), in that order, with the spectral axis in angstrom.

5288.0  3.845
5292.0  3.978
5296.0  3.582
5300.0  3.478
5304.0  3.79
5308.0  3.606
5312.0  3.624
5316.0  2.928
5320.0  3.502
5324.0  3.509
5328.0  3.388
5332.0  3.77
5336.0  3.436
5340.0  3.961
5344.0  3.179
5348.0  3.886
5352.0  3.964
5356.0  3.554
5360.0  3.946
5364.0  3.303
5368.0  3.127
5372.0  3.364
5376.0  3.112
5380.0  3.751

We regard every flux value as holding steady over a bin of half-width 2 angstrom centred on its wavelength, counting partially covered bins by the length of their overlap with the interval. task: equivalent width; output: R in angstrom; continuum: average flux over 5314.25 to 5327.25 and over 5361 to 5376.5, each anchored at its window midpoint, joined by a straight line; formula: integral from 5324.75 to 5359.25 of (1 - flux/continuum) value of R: -3.5 angstrom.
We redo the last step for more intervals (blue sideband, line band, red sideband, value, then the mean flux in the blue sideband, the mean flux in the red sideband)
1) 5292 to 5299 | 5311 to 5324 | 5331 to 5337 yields 1.0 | 3.68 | 3.6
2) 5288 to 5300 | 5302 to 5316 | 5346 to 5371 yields 0.5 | 3.74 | 3.62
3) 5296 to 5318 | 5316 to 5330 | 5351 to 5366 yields 0.6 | 3.49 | 3.67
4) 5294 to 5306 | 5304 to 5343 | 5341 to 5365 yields 1.2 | 3.62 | 3.67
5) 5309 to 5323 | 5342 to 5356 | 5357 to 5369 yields -0.8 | 3.38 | 3.49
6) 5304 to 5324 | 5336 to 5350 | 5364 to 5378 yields -1.3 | 3.46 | 3.22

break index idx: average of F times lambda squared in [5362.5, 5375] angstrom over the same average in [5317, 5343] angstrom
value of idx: 0.9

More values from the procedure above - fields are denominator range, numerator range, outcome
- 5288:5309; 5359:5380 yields 0.94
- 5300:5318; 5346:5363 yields 1.11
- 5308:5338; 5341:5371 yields 1.04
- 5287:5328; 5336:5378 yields 1.01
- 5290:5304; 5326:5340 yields 0.99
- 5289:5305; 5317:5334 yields 0.96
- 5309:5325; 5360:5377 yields 1.00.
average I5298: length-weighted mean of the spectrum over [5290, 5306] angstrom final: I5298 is 3.71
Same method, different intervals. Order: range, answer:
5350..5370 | 3.58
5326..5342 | 3.64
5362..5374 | 3.26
